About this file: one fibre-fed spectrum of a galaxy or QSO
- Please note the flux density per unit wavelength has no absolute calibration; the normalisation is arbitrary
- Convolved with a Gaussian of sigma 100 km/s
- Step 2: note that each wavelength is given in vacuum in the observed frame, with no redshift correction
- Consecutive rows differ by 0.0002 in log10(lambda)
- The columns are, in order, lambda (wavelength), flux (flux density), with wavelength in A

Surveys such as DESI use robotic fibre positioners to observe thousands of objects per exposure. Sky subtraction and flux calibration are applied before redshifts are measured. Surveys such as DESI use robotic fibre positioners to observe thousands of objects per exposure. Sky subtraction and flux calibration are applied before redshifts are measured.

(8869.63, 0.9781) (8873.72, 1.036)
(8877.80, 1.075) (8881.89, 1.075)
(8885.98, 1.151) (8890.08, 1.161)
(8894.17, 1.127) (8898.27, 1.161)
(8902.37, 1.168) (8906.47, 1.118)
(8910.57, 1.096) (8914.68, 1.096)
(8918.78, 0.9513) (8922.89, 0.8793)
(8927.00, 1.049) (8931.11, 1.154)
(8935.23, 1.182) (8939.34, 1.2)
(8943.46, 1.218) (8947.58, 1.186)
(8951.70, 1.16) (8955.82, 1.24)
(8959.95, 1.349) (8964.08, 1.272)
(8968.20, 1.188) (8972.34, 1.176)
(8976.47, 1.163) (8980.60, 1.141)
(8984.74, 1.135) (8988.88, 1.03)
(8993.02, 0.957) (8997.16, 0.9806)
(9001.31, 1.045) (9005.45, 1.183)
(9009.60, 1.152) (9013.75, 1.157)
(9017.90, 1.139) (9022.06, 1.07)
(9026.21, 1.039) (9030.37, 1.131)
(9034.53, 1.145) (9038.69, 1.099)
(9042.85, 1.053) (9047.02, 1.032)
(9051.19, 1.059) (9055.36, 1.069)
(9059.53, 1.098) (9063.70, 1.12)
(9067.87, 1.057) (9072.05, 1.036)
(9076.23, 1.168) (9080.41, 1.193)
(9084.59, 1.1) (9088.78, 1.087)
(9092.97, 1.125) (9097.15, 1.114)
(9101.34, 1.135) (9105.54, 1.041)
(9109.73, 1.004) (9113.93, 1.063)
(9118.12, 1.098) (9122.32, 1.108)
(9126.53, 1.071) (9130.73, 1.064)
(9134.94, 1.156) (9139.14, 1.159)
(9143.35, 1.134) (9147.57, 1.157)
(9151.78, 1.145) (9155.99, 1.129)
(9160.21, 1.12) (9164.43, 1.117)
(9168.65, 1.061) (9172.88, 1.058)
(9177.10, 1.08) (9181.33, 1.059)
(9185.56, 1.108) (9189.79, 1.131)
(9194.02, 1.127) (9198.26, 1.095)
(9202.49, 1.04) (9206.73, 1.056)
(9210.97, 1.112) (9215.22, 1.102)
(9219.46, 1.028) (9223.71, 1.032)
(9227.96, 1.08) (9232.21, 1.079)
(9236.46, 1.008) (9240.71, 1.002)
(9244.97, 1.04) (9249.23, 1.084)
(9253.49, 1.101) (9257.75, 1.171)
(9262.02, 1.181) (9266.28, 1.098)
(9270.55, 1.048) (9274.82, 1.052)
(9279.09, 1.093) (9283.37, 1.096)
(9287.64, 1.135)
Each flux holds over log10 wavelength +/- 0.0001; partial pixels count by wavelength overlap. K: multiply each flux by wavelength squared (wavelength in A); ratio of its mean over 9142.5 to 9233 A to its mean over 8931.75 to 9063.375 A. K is 1.01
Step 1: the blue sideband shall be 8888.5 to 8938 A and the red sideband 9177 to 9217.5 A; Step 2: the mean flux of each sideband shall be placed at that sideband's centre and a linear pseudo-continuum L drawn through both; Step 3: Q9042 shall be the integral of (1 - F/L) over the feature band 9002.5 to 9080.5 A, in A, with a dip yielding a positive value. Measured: -0.59 A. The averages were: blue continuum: 1.1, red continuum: 1.09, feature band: 1.1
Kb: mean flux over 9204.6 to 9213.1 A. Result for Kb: 1.08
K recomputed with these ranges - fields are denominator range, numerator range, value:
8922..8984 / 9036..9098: 0.95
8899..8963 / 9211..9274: 1.01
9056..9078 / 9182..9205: 1.03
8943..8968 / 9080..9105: 0.93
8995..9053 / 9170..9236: 1.03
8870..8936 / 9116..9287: 1.07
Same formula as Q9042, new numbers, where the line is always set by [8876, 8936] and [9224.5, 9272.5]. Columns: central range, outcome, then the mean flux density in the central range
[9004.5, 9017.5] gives -0.83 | 1.16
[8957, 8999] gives -1.95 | 1.14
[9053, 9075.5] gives 0.13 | 1.08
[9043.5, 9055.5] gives 0.41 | 1.05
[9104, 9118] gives 0.53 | 1.05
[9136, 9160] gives -1.31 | 1.14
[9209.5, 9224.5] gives 0.16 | 1.07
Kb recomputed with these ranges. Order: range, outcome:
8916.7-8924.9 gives 0.917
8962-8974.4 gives 1.21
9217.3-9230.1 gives 1.05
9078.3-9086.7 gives 1.15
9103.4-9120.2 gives 1.05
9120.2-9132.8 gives 1.08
